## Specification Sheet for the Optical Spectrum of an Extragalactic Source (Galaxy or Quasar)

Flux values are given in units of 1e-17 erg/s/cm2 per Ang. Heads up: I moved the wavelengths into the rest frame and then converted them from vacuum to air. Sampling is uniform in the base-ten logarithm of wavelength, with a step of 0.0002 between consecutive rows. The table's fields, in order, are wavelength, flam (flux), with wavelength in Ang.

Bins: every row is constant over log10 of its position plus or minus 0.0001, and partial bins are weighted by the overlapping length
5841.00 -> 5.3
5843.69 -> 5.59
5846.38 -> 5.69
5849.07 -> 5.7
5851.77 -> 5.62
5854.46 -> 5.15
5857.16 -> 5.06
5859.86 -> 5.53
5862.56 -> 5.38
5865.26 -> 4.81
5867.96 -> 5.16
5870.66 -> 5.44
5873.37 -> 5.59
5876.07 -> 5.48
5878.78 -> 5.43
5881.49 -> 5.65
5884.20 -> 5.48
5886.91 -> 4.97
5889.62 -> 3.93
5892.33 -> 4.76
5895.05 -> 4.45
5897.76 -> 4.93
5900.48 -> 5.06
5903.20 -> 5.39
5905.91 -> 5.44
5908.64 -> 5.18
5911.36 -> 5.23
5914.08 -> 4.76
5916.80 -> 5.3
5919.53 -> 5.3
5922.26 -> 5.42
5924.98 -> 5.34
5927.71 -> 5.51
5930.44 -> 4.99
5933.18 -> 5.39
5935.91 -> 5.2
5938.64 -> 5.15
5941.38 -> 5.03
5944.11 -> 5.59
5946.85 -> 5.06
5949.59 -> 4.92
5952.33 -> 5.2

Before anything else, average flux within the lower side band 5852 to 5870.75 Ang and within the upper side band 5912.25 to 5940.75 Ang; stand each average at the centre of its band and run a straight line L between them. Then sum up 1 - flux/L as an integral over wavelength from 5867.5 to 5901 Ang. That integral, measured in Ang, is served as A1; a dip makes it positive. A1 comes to 0.8 Ang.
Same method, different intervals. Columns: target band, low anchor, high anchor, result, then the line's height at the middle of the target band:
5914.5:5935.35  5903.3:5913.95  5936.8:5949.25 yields -0.3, 5.21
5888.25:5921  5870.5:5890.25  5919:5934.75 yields 2.0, 5.3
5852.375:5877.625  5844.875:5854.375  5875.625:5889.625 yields 0.6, 5.44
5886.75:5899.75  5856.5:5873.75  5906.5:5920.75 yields 1.5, 5.21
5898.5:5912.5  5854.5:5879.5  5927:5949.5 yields 0.0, 5.26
